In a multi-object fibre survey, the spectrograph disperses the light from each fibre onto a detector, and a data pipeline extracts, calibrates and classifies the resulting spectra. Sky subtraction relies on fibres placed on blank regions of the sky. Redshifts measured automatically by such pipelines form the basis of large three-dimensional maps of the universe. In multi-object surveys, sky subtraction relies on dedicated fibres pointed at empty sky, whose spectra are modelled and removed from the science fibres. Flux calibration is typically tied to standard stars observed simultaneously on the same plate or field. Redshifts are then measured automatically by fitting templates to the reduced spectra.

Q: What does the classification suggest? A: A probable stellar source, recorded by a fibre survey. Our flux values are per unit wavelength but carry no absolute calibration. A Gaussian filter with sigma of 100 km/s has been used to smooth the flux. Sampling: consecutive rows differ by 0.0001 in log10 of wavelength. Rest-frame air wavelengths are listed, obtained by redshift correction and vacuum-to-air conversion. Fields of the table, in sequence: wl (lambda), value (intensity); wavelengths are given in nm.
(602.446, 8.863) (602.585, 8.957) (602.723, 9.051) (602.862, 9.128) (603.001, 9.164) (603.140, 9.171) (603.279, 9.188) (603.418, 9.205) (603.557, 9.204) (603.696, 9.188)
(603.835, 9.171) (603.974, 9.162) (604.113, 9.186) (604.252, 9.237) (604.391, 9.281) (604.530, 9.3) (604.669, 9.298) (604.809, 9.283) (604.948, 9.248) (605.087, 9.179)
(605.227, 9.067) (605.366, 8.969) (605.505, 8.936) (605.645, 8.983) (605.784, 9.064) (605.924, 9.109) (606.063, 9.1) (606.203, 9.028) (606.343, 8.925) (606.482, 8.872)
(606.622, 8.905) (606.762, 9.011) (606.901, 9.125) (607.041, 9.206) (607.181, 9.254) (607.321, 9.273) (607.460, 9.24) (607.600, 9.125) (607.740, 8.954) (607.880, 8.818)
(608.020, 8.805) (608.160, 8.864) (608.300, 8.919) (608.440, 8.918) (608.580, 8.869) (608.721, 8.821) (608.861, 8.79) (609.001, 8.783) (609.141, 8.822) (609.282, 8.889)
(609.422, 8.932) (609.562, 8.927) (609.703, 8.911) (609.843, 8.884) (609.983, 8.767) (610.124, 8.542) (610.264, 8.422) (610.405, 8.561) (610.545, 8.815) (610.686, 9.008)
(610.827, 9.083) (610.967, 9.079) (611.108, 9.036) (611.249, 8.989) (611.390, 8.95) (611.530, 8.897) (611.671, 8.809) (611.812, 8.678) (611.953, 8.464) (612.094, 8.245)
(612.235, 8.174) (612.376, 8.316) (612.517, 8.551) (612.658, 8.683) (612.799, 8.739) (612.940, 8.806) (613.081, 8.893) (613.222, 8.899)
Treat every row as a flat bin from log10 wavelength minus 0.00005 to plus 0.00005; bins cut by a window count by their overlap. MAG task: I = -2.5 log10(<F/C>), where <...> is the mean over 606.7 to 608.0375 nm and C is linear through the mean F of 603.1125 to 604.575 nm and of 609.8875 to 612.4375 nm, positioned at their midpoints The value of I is -0.015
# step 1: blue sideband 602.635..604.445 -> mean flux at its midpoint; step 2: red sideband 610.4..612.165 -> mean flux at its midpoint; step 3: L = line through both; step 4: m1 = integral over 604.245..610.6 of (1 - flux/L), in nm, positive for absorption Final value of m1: 0.02 nm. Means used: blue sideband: 9.18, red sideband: 8.83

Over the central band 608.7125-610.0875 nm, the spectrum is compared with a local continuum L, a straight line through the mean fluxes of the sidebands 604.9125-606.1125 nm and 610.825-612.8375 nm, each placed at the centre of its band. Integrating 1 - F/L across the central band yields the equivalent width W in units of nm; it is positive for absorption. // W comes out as 0.00 nm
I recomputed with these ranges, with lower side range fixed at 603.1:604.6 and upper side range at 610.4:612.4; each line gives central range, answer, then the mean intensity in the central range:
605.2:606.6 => 0.010 mag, 9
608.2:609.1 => 0.009 mag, 8.85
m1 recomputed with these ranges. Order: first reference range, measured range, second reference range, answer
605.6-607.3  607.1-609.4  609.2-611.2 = 0.00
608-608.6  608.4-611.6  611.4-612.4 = -0.05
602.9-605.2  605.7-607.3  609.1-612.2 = 0.00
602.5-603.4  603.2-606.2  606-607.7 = -0.02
